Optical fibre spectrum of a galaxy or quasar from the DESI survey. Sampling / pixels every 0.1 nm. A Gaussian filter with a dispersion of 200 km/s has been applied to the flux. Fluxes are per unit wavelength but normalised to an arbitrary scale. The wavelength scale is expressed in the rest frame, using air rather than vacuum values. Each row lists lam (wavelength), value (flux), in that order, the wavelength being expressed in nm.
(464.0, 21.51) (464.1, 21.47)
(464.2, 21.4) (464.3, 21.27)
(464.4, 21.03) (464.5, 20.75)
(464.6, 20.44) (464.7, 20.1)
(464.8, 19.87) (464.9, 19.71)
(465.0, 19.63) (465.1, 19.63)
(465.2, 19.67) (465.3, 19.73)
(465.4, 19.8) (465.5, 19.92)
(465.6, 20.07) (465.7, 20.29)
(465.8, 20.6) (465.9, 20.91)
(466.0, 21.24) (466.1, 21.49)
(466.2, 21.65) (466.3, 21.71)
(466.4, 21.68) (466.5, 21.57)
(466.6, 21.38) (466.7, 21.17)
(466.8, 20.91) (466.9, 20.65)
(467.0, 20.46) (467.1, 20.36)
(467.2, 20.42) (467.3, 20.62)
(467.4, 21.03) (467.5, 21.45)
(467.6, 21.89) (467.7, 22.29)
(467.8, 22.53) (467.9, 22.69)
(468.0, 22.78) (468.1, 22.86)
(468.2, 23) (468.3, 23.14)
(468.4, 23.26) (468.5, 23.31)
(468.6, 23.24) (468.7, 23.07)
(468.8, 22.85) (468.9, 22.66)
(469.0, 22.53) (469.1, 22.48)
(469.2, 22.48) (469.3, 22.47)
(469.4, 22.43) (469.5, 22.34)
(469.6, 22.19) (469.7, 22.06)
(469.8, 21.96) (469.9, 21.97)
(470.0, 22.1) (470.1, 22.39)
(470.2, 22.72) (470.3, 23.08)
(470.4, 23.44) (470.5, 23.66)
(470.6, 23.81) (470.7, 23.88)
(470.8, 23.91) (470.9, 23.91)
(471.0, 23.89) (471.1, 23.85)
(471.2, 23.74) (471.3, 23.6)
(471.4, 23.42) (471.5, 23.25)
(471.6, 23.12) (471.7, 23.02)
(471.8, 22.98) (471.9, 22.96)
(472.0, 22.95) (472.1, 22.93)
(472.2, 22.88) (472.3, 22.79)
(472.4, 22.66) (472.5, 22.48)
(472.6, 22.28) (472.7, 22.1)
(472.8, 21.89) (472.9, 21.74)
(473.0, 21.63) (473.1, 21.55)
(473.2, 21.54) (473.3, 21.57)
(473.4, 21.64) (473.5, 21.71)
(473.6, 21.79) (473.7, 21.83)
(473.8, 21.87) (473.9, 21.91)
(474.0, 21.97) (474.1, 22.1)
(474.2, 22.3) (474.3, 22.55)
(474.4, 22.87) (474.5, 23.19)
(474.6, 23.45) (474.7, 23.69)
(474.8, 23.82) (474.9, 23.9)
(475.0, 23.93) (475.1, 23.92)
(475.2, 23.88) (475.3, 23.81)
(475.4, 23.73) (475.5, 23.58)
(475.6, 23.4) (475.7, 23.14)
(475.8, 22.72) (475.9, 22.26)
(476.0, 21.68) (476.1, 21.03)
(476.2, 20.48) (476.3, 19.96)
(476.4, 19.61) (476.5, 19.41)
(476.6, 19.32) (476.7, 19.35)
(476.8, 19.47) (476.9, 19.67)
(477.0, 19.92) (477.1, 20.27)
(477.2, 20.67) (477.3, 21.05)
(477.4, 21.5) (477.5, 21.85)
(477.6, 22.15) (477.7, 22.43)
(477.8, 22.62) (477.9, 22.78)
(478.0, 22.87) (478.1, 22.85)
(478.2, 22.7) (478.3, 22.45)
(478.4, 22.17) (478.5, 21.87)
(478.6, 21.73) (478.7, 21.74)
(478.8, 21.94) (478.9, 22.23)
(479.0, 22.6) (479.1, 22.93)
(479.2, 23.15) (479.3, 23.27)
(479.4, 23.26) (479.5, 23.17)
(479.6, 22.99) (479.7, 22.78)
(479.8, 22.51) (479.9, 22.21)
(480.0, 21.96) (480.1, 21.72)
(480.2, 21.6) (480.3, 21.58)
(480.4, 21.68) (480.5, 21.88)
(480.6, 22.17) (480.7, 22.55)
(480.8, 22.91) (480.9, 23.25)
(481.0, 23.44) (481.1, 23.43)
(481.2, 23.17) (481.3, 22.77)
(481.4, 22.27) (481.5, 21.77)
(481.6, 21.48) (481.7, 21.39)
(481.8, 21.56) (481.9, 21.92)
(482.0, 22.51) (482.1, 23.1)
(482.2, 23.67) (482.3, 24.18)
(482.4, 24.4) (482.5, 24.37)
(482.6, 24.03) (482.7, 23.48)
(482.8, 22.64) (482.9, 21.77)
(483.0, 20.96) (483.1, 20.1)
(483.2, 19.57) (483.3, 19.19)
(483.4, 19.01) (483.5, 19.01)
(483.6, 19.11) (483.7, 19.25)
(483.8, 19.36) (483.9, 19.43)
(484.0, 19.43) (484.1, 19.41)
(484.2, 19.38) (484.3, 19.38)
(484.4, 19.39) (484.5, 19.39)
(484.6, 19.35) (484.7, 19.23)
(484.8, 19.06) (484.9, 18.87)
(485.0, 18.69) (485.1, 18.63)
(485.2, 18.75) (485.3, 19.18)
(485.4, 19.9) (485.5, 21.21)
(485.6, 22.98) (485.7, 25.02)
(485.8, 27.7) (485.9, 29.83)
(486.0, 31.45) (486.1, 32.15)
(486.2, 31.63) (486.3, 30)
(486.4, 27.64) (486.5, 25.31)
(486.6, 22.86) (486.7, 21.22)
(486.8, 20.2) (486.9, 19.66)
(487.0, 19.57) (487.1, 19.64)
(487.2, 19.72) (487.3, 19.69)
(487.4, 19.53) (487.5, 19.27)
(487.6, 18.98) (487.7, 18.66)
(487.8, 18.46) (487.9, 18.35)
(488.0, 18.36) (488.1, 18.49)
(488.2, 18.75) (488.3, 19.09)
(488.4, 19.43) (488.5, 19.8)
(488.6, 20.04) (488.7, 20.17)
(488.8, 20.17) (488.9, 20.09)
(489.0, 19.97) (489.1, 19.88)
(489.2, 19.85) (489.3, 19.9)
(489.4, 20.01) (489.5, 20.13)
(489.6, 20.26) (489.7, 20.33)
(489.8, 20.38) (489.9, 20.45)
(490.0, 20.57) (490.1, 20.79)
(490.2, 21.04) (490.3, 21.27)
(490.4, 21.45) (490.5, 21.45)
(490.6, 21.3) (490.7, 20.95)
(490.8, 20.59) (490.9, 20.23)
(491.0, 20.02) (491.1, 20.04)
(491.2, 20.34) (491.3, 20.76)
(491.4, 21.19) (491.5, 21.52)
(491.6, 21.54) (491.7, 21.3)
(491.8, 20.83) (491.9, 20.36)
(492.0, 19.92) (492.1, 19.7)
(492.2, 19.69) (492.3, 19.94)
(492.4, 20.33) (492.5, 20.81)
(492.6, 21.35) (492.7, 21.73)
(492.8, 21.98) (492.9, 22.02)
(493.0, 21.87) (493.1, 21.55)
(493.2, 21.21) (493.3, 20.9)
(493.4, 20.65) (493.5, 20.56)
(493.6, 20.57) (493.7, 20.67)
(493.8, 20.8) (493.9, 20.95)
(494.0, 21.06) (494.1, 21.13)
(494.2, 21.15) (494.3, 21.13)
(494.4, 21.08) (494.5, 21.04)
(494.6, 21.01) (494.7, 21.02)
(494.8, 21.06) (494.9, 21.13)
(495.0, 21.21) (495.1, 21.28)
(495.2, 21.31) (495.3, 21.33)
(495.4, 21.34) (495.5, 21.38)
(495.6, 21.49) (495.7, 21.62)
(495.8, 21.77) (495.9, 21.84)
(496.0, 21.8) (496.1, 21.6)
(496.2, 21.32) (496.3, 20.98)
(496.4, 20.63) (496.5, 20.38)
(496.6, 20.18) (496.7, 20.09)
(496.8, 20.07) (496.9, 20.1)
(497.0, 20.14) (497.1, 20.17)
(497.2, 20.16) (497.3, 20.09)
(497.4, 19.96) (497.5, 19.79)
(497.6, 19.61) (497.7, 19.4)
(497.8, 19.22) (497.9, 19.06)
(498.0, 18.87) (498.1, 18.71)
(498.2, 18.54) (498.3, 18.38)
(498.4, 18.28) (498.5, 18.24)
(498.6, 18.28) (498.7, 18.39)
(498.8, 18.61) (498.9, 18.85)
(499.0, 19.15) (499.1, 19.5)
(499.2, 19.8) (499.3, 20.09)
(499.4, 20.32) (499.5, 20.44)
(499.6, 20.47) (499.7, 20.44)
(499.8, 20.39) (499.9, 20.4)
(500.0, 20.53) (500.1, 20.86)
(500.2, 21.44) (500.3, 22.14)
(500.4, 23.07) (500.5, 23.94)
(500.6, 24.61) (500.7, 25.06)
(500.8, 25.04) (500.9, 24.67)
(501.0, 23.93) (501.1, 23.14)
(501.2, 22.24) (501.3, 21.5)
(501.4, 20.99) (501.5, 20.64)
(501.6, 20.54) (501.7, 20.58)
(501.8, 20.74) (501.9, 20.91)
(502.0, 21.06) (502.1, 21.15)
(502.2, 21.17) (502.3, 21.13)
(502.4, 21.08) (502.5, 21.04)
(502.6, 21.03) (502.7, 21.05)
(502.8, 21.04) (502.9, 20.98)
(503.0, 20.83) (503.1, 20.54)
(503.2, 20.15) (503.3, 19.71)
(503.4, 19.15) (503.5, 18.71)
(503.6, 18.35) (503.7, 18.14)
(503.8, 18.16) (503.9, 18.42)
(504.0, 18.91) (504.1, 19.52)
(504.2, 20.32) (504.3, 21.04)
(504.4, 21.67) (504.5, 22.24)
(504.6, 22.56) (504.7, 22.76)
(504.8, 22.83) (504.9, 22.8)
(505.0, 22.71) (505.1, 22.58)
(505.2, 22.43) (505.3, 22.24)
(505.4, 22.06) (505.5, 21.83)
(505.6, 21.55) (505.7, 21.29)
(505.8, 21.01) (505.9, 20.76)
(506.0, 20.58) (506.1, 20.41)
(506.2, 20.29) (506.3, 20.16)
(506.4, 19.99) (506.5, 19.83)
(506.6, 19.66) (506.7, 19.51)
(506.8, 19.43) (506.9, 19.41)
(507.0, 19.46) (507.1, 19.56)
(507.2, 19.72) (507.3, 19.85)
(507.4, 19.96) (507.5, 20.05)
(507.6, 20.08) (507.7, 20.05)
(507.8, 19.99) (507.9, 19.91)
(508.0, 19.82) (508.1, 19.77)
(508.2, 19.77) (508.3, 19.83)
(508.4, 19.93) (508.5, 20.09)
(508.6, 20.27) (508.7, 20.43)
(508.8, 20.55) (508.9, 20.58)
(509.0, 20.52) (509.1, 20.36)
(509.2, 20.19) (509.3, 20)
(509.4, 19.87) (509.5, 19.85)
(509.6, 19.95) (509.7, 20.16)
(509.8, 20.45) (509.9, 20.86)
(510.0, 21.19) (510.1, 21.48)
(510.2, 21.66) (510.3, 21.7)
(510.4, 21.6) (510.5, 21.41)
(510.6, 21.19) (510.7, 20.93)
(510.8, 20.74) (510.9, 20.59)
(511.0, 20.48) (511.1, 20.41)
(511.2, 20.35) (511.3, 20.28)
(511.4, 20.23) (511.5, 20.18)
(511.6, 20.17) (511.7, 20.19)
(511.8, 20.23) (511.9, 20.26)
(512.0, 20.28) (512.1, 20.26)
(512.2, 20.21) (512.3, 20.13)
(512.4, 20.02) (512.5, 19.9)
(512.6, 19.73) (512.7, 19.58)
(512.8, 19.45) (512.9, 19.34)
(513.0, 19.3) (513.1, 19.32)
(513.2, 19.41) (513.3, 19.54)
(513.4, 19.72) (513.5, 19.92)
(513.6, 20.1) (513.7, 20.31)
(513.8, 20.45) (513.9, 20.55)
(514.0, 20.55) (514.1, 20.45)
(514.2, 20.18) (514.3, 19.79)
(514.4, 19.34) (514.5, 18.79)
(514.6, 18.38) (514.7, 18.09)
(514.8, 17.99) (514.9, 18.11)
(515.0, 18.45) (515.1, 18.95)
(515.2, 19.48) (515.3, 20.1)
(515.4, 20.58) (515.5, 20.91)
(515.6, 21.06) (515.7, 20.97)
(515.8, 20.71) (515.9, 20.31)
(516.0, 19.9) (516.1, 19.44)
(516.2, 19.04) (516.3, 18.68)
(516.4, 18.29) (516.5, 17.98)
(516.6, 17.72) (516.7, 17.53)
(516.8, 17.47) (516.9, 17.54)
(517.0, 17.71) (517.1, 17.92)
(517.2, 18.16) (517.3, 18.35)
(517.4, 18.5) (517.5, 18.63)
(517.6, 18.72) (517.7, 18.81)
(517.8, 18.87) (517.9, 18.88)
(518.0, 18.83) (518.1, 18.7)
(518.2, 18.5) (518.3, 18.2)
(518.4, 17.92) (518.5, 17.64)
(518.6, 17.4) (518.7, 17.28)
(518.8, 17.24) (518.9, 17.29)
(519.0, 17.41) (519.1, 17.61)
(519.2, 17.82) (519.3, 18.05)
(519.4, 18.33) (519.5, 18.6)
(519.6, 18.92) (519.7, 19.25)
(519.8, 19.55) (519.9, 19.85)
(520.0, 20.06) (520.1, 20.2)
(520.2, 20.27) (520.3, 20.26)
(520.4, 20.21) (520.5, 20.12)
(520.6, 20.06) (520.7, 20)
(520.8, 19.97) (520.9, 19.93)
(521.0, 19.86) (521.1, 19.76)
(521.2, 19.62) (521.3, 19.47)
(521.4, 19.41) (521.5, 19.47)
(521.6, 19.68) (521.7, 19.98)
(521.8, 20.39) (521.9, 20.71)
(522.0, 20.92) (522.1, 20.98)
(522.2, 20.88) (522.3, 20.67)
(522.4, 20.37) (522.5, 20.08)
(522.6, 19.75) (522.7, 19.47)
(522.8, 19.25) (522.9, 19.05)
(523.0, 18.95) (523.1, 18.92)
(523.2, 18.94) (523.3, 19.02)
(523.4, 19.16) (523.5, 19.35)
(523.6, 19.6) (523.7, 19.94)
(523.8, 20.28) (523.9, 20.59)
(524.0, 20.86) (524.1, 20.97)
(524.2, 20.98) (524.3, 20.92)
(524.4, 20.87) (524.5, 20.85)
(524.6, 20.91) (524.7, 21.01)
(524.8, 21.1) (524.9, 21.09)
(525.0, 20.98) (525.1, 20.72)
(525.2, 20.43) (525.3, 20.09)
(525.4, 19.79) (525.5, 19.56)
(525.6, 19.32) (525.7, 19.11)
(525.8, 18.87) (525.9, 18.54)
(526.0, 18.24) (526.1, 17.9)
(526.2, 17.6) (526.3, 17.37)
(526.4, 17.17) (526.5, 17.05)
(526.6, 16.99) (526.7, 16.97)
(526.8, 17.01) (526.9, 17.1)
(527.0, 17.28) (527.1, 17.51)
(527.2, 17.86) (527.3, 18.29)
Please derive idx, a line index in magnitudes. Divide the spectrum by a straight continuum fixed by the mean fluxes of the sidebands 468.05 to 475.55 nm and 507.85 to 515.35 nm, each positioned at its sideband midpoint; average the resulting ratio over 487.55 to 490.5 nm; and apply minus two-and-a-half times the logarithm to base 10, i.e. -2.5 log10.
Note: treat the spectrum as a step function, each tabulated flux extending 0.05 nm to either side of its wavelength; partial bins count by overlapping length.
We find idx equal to 0.09 mag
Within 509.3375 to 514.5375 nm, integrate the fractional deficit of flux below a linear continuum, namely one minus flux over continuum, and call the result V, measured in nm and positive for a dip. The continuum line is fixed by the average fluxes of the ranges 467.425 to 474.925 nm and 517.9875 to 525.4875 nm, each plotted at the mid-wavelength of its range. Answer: -0.01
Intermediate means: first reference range 22.7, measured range 20.3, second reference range 19.6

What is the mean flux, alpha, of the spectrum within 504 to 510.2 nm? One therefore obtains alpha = 20.6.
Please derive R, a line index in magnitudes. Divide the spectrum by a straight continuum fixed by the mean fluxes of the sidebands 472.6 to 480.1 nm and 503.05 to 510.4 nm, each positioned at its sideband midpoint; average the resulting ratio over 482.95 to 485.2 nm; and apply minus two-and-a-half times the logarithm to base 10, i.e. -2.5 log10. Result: 0.13 mag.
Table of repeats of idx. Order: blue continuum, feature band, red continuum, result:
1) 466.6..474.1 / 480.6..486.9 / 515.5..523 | -0.03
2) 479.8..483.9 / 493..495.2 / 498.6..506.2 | 0.02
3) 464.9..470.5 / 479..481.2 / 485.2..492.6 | -0.06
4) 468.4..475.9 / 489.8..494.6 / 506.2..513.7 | 0.03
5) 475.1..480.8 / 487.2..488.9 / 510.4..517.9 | 0.11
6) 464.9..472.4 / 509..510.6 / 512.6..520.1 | -0.07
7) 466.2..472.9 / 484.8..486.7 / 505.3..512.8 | -0.13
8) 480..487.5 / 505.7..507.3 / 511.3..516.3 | 0.02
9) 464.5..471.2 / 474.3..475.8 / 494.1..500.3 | -0.10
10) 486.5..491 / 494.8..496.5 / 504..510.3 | -0.05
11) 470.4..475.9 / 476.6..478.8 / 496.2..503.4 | 0.05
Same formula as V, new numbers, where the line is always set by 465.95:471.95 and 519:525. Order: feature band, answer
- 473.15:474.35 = 0.02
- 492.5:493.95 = 0.01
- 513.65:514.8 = 0.03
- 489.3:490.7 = 0.05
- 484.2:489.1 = 0.06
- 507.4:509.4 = 0.04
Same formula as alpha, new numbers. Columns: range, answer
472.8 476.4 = 22.4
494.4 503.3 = 20.8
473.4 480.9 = 22.1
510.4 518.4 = 19.5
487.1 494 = 20.3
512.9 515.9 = 19.7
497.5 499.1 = 18.8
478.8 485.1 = 21.5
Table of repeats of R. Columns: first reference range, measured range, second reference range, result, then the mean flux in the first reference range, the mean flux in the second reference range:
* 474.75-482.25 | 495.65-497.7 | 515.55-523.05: 0.01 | 22.2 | 19.1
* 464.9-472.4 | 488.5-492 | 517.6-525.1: 0.03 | 22.1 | 19.6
